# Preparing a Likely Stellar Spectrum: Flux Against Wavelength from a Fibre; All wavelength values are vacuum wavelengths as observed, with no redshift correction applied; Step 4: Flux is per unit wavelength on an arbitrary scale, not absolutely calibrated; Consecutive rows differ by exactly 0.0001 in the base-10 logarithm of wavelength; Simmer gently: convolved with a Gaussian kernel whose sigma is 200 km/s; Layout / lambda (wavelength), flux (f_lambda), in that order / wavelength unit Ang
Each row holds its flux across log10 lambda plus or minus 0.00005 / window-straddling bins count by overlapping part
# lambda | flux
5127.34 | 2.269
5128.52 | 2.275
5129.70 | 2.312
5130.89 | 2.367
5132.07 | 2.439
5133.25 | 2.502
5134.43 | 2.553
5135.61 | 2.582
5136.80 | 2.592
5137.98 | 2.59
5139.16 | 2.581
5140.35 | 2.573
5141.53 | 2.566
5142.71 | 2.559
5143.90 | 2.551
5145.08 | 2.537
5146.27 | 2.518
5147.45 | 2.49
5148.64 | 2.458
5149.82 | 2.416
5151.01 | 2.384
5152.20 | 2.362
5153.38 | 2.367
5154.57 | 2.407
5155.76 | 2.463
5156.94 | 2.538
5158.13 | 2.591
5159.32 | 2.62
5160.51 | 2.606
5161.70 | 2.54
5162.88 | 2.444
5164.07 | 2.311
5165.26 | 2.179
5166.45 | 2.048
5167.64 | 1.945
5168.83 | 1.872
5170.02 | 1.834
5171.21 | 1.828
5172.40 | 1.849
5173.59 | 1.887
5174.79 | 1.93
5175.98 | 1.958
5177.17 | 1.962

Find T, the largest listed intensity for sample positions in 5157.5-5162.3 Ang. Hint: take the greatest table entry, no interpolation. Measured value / 2.62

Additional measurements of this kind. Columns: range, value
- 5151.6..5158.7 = 2.591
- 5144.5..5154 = 2.537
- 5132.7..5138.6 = 2.592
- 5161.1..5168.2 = 2.54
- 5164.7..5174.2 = 2.179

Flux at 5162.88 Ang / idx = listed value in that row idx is 2.444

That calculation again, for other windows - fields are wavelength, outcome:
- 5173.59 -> 1.887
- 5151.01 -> 2.384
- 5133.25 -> 2.502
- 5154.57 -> 2.407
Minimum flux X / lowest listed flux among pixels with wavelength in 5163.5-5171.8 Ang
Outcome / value 1.828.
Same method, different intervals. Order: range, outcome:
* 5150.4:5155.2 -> 2.362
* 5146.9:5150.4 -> 2.416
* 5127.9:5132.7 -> 2.275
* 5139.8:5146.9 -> 2.518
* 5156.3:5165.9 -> 2.179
